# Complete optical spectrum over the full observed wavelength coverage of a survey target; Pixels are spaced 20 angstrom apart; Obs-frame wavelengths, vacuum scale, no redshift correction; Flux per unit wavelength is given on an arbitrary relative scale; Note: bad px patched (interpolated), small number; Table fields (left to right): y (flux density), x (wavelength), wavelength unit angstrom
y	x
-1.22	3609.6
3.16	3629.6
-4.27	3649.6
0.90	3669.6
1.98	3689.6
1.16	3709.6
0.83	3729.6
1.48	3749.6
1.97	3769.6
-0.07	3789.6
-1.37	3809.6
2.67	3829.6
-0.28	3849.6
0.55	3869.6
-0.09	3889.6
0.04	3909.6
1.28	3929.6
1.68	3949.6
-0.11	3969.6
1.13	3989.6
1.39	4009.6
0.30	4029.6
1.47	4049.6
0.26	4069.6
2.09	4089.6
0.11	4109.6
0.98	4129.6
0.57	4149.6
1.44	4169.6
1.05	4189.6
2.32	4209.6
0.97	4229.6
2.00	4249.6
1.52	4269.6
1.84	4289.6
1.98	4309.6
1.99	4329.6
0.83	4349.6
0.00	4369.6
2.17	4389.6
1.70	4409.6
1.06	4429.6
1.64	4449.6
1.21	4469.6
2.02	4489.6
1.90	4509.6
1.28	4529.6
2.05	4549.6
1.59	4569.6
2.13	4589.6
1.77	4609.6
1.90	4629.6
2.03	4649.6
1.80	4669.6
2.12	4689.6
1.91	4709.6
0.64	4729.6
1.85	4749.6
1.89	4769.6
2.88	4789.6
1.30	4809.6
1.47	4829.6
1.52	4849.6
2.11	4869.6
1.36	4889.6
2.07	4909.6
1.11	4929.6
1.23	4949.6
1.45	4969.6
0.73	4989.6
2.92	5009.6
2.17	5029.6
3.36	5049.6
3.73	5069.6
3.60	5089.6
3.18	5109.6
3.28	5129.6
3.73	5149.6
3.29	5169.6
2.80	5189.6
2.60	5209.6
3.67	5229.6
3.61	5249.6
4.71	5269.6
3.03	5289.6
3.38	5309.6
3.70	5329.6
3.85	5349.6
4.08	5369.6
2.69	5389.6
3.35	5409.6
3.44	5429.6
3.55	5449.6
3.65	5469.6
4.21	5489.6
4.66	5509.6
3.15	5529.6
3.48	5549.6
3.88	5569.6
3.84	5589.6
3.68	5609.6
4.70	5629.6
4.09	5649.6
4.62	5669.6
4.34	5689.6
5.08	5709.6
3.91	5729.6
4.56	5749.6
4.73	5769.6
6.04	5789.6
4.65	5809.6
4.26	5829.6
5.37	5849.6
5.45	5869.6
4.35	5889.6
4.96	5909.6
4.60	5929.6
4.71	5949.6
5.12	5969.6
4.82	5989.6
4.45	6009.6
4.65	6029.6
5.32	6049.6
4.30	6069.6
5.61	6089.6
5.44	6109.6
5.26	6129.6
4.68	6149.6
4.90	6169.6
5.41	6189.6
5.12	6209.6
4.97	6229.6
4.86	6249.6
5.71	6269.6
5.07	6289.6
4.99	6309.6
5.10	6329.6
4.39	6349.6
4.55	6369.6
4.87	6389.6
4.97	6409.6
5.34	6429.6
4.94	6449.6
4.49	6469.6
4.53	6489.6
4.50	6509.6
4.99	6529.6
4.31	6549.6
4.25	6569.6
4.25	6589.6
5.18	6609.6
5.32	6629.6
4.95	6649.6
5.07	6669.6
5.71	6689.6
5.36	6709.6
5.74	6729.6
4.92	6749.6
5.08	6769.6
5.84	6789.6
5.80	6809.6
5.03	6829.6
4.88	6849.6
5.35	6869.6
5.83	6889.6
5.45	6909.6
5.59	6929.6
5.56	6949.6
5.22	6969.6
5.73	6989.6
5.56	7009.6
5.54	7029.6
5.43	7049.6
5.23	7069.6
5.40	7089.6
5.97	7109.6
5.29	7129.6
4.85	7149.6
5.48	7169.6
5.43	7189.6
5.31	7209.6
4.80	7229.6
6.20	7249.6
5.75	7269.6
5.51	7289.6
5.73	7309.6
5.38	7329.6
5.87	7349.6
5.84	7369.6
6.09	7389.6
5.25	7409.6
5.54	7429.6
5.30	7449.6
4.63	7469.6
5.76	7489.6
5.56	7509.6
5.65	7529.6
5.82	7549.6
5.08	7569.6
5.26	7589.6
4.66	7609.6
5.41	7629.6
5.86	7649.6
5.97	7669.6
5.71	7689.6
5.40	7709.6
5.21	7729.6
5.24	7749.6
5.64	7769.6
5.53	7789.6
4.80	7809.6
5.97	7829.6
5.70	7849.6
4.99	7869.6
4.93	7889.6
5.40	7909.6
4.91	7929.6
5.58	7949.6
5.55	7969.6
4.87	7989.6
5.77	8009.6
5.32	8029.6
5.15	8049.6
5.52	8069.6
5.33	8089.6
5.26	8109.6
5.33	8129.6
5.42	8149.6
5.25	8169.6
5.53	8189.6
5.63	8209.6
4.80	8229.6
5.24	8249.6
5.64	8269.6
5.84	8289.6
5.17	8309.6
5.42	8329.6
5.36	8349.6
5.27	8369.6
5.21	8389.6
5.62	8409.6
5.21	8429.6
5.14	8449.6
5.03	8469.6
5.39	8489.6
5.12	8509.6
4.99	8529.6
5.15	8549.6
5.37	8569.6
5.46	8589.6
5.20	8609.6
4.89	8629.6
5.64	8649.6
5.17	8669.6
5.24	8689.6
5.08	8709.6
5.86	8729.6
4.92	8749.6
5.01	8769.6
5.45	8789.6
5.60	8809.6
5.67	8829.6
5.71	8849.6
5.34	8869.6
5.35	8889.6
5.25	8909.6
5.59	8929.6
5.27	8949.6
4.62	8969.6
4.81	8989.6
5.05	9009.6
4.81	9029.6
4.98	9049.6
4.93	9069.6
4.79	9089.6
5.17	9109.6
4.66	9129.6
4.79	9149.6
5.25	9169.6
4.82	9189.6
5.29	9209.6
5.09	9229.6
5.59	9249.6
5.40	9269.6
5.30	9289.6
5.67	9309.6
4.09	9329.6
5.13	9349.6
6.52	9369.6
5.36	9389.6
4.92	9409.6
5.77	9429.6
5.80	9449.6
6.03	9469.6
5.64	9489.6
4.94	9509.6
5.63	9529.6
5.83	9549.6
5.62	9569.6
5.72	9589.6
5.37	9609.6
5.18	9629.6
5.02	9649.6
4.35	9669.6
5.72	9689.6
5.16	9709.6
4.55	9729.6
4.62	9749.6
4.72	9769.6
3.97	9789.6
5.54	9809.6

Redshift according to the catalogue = 0.266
